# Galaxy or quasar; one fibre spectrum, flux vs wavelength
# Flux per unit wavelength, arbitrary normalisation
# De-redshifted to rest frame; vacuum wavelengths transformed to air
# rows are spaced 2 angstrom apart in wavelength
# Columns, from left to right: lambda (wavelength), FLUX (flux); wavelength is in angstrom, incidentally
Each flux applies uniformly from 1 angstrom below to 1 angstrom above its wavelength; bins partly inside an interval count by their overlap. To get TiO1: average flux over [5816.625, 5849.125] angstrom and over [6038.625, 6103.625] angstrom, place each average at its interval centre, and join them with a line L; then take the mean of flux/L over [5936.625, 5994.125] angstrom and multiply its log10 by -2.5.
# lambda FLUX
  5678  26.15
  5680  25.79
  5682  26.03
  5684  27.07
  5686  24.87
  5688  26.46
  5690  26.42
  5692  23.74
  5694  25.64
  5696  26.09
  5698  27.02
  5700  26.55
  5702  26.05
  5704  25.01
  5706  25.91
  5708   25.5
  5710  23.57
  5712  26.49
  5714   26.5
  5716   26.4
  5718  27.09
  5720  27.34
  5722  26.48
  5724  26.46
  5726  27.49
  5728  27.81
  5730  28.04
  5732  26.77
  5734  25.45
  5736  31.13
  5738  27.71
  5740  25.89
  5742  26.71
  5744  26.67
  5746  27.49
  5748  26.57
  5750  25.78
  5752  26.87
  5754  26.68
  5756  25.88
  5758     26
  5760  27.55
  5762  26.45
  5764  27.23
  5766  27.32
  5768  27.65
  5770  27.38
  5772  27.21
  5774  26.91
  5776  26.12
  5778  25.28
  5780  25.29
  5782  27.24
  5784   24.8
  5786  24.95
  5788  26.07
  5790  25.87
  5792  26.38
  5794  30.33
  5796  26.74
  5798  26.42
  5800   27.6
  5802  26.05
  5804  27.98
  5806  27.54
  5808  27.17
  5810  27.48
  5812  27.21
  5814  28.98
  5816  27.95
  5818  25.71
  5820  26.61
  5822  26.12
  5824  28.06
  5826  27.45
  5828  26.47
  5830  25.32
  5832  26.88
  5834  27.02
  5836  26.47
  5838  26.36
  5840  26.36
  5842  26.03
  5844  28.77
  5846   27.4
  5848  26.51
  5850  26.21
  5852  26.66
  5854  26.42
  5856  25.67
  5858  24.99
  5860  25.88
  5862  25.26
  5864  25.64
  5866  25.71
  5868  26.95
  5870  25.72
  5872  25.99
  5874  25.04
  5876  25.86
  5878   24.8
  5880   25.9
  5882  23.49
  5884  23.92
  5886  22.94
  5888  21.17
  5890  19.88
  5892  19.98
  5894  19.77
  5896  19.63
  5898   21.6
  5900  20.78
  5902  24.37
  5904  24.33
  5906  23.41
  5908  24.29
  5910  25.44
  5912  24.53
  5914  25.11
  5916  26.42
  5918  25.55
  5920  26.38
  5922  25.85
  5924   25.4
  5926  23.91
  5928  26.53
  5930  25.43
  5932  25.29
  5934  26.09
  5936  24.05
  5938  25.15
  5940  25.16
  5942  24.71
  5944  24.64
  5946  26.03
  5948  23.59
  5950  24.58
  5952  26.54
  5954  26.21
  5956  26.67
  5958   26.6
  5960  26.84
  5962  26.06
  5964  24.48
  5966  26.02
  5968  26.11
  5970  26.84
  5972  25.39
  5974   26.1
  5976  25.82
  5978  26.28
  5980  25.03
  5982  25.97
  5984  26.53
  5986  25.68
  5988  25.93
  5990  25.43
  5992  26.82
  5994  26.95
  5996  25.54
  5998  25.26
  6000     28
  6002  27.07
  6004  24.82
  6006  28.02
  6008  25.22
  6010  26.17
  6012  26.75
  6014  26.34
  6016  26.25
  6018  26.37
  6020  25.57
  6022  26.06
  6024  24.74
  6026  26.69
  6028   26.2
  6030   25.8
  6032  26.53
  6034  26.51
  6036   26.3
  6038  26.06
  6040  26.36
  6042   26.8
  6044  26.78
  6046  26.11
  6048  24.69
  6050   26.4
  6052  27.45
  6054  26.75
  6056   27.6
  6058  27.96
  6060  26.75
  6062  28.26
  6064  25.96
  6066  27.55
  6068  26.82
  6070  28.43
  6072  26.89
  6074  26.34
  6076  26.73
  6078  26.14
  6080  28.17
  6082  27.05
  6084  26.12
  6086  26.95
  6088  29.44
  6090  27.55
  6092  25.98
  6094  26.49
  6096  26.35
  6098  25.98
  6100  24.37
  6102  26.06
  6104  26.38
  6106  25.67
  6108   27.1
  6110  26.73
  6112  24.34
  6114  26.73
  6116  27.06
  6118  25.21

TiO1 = 0.041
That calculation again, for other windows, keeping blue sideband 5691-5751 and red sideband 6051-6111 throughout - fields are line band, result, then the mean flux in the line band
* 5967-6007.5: 0.025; 26.2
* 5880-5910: 0.192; 22.3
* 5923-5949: 0.069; 25.1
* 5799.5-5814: -0.032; 27.4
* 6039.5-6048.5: 0.025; 26.2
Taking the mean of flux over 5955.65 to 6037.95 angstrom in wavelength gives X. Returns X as 26.1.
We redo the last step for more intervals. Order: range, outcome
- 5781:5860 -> 26.8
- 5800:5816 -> 27.5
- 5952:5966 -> 26.2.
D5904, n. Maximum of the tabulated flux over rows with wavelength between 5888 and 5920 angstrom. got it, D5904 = 26.42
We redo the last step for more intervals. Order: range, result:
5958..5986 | 26.84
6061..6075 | 28.43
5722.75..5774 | 31.13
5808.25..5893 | 28.98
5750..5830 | 30.33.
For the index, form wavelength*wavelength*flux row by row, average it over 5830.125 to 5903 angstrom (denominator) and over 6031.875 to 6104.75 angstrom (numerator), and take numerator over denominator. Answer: 1.15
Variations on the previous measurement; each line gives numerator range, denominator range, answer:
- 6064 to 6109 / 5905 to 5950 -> 1.12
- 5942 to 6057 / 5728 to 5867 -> 1.05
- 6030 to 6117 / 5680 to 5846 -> 1.11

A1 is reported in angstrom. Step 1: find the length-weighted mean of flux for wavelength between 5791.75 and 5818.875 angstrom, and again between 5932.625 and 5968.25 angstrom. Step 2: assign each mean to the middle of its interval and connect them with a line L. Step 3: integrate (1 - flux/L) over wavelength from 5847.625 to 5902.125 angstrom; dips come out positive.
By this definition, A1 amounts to 4.9 angstrom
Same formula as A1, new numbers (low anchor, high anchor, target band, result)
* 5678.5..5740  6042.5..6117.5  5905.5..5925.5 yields 1.0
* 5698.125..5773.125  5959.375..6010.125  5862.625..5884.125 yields 0.8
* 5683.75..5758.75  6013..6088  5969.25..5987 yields 0.4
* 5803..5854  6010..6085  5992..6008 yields 0.1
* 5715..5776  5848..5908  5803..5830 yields -1.9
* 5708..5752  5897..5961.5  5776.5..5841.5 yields -1.6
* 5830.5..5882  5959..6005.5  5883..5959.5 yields 5.3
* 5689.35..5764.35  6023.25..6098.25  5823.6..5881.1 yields 0.8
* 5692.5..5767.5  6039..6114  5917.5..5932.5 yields 0.6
